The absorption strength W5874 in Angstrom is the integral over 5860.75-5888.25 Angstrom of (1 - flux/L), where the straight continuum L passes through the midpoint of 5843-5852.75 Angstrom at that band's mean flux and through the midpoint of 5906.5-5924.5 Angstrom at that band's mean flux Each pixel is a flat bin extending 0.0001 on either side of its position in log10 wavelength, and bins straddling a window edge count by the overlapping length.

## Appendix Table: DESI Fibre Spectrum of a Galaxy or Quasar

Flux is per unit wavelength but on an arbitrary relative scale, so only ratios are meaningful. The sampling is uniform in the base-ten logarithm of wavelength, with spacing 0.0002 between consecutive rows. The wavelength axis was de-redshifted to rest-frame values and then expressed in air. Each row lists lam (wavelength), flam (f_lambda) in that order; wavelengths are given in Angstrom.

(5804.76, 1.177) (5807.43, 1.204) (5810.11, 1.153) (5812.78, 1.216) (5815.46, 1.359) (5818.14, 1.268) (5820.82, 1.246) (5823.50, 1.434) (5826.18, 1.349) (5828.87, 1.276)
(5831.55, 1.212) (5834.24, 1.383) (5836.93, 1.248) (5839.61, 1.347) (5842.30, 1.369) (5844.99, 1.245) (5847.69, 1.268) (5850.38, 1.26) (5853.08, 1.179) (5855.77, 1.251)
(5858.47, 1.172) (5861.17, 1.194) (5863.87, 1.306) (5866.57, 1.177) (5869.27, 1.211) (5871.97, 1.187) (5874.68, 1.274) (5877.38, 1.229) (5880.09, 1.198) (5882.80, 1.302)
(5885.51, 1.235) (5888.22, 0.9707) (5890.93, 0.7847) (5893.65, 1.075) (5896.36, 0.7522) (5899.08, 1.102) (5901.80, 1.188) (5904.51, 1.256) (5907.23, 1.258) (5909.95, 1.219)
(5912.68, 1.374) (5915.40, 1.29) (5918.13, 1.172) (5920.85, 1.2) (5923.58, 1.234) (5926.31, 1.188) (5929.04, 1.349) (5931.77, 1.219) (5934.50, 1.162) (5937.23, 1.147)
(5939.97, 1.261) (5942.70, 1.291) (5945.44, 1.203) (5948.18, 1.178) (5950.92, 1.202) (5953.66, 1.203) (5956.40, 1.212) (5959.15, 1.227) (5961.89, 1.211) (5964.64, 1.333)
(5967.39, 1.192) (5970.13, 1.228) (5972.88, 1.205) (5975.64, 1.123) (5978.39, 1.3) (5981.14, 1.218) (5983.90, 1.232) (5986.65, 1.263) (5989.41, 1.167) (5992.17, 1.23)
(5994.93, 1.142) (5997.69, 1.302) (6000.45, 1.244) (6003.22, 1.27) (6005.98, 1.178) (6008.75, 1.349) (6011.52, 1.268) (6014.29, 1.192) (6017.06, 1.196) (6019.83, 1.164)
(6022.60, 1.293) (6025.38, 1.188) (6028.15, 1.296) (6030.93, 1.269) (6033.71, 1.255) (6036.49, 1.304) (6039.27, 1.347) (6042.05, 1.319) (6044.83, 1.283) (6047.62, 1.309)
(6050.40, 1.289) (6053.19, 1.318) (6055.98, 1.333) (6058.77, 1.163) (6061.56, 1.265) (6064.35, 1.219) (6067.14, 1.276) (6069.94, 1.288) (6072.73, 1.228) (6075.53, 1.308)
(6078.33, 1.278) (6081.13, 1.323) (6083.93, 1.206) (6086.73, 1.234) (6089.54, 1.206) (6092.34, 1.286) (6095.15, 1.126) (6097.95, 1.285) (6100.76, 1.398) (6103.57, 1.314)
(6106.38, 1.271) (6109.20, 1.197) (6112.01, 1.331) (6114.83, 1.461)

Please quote 0.7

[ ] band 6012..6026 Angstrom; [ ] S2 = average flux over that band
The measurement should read 1.21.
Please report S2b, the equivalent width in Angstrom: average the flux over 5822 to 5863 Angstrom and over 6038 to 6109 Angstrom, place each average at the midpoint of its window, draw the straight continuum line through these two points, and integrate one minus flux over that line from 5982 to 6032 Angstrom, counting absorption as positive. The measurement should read 1.6 Angstrom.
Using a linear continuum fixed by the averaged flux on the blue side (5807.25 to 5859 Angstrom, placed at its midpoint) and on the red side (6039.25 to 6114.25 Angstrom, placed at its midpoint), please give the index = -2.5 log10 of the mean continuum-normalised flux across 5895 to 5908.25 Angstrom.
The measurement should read 0.15 mag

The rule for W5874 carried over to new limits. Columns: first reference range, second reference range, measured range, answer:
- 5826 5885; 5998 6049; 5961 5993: 0.9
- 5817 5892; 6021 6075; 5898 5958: 1.3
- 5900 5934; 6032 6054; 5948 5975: 1.0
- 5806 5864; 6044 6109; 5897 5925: 1.1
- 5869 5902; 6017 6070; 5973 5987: -0.2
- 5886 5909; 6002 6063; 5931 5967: -2.6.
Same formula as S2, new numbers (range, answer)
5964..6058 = 1.25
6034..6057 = 1.31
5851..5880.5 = 1.22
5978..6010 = 1.24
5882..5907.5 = 1.08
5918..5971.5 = 1.22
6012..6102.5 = 1.26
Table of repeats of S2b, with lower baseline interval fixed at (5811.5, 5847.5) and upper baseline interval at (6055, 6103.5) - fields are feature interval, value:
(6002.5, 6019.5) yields 0.5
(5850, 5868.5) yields 1.1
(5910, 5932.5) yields 0.6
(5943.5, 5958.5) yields 0.9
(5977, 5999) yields 0.8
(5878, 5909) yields 4.5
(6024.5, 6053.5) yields -0.5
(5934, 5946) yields 0.6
